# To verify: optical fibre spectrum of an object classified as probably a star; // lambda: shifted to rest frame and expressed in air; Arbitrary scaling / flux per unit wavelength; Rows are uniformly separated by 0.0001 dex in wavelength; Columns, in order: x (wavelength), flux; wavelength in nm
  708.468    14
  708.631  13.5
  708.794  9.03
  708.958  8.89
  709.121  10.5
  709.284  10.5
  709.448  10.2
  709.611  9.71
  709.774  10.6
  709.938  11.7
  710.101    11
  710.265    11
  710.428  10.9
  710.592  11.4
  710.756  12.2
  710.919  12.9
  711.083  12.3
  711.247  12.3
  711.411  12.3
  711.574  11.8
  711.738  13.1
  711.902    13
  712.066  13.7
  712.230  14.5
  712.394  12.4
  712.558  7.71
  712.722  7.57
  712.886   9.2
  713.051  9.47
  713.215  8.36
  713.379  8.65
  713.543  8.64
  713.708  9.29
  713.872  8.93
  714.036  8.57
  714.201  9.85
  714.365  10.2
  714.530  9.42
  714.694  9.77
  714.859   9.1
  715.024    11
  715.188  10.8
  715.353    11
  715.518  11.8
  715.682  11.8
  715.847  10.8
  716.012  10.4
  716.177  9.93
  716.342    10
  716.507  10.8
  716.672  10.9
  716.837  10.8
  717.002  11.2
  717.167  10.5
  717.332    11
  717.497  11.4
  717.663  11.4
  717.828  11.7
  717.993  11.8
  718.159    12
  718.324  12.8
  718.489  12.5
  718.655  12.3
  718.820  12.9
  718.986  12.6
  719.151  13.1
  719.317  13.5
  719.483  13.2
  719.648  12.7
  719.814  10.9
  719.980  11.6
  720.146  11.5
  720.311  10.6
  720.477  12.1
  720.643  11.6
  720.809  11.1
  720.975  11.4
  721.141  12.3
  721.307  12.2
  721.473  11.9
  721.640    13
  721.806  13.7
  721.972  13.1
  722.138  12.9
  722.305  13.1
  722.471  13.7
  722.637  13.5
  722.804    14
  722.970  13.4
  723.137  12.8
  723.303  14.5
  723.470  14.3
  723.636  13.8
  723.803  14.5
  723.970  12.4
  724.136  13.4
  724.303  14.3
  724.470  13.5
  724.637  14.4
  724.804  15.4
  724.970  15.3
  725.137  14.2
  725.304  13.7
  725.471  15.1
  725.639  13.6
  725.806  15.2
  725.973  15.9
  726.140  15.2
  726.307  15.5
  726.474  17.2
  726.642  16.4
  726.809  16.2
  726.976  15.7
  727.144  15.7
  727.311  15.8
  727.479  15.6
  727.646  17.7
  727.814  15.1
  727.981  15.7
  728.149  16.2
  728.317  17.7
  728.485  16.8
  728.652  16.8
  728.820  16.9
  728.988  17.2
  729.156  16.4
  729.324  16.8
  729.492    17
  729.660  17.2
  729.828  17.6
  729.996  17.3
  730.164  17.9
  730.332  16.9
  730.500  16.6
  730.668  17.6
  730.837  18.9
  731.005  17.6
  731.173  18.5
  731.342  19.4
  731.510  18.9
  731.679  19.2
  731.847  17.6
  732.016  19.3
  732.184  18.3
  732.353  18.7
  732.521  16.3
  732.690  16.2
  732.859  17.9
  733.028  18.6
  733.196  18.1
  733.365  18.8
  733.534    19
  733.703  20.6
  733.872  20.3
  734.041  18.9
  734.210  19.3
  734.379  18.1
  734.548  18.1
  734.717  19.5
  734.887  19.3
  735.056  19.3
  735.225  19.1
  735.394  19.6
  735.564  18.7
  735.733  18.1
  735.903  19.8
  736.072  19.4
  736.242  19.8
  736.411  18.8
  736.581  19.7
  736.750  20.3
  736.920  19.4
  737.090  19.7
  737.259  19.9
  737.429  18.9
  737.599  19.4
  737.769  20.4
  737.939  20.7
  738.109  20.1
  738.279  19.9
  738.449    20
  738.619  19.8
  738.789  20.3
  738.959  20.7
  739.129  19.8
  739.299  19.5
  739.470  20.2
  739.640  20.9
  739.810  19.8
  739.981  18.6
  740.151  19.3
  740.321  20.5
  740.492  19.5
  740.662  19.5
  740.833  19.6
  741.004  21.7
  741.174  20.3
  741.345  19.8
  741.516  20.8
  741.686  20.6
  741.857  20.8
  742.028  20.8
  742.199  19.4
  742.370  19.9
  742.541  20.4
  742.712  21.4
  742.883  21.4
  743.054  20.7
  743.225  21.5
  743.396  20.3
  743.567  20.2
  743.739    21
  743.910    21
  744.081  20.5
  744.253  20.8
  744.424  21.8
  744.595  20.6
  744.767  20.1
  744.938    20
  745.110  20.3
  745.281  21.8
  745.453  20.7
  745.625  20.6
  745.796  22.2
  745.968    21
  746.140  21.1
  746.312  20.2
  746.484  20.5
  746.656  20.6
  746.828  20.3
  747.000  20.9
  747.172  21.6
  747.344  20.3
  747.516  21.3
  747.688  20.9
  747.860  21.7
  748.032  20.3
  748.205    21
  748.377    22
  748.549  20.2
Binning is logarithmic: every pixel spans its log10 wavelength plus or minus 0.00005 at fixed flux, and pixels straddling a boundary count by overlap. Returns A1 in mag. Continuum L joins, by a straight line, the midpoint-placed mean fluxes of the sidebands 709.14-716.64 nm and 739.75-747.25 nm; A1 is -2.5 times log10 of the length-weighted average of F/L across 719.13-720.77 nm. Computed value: 0.08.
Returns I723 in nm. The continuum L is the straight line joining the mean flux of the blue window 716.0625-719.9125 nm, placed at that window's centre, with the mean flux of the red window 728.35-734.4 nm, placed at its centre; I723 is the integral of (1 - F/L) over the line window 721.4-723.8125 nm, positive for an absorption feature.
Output 0.08 nm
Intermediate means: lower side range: 11.7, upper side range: 18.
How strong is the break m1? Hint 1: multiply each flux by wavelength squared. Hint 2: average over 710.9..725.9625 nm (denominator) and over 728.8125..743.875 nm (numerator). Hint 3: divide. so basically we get 1.69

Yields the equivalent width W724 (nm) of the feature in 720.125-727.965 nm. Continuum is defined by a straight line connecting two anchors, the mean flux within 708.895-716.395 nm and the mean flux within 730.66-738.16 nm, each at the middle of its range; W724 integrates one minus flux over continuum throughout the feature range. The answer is 0.534 nm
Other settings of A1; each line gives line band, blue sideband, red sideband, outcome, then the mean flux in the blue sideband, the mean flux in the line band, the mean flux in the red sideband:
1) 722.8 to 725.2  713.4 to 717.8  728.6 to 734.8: 0.028 mag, 10.4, 14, 18.1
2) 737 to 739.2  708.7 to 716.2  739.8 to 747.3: -0.065 mag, 10.6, 20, 20.6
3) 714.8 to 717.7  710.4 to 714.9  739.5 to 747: 0.094 mag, 10.6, 10.8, 20.5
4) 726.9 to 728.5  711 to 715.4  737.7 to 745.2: -0.043 mag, 10.5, 16.2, 20.3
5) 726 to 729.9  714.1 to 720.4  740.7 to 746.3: -0.090 mag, 11.3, 16.4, 20.7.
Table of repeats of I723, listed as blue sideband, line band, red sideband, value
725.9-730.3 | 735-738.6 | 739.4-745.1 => -0.13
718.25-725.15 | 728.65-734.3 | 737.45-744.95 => -0.46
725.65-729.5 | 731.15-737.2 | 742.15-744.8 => -0.28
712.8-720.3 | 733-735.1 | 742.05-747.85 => -0.26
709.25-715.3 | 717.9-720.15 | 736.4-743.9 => 0.09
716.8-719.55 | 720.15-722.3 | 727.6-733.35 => 0.20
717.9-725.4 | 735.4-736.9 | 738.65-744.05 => -0.08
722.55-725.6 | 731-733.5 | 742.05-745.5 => -0.22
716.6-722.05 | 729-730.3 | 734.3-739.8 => -0.06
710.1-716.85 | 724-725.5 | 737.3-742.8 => 0.04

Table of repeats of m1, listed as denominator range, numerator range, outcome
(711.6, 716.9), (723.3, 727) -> 1.47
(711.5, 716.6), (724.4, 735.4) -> 1.73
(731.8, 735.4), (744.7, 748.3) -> 1.16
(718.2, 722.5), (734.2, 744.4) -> 1.70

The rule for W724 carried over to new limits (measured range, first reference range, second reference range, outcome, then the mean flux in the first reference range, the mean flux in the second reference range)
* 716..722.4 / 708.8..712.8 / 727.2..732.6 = 0.958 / 11.3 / 17.4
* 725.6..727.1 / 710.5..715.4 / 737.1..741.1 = -0.029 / 10.6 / 20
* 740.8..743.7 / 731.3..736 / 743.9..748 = -0.052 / 18.7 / 20.9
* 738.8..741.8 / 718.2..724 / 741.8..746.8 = -0.112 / 12.7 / 20.7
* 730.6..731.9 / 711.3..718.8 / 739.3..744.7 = -0.150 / 10.8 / 20.4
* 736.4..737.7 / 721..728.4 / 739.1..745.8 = -0.065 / 14.5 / 20.5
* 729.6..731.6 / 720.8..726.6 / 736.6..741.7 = -0.153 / 13.9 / 20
